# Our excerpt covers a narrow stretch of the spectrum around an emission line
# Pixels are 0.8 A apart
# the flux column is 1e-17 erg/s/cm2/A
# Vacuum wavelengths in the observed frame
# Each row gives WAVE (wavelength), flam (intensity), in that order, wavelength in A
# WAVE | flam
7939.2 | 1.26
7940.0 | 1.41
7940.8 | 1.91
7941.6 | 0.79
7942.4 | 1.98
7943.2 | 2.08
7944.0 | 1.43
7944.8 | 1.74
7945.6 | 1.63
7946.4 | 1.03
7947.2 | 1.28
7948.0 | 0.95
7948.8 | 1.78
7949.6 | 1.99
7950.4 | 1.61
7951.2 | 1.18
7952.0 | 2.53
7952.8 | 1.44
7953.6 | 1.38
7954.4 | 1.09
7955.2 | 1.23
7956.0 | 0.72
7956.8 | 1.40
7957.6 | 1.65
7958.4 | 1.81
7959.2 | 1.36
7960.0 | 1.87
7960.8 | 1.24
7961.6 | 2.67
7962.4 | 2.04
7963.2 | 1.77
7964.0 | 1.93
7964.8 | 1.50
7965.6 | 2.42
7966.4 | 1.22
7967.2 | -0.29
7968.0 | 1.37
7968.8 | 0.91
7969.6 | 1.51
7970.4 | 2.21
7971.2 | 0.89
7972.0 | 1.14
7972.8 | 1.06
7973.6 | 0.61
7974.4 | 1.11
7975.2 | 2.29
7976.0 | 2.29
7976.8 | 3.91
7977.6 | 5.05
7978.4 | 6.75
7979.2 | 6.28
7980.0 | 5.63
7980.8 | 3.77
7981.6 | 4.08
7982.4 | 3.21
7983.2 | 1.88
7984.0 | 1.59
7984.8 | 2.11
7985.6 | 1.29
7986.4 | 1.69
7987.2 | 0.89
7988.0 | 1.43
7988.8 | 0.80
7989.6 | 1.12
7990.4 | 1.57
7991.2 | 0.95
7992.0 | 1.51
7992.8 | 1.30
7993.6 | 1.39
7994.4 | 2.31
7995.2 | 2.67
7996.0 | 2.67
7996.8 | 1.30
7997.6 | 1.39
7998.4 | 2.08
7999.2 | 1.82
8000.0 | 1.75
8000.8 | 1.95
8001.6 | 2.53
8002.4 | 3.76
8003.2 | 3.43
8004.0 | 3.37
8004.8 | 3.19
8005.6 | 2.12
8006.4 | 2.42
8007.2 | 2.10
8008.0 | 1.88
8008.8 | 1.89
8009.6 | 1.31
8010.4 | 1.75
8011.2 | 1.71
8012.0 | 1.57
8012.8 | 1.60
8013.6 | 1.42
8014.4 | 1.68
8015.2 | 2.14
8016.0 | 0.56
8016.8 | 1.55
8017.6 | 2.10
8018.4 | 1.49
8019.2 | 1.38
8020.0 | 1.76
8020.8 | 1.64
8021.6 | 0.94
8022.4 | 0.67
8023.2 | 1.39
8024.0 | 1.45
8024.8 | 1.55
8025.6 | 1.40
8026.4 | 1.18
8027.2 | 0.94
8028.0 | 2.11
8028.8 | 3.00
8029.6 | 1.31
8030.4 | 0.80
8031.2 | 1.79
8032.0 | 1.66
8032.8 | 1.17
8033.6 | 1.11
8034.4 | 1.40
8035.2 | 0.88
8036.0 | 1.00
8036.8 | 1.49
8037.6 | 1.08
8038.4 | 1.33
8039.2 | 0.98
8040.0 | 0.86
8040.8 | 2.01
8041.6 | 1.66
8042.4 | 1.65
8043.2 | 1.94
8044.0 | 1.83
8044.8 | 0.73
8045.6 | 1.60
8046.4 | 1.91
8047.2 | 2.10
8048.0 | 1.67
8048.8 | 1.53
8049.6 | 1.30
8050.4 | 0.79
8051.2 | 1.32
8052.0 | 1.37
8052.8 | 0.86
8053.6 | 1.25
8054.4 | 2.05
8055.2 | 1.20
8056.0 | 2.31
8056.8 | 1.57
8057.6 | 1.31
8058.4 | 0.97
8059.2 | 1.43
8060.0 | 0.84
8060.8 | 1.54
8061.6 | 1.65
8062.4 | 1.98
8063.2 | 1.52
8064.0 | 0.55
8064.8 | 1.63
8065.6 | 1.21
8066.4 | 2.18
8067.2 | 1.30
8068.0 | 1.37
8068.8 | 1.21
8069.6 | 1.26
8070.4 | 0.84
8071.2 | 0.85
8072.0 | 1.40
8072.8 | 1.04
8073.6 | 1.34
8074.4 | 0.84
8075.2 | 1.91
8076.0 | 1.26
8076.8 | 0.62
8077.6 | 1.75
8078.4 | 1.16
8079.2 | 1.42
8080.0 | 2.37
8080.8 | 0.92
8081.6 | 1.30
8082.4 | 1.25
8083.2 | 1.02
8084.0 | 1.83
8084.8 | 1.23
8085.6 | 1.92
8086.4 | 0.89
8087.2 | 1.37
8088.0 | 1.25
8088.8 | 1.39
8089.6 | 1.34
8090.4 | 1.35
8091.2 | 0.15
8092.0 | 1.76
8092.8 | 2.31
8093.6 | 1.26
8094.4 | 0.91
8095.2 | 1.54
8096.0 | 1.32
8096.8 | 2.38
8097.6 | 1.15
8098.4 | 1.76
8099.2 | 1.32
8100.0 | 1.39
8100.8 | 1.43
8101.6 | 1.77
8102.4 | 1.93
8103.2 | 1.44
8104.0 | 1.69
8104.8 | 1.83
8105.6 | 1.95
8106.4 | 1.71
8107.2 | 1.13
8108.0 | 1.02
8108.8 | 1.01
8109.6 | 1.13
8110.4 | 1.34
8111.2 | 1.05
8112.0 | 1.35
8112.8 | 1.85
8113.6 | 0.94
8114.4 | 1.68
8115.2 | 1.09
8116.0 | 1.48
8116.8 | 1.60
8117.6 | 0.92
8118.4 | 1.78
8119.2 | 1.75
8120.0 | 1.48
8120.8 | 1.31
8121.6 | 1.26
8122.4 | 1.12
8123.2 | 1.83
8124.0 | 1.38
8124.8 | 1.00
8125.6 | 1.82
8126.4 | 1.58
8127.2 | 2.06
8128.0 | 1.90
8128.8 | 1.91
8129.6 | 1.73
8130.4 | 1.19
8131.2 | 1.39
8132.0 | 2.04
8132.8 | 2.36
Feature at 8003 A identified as [N II]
